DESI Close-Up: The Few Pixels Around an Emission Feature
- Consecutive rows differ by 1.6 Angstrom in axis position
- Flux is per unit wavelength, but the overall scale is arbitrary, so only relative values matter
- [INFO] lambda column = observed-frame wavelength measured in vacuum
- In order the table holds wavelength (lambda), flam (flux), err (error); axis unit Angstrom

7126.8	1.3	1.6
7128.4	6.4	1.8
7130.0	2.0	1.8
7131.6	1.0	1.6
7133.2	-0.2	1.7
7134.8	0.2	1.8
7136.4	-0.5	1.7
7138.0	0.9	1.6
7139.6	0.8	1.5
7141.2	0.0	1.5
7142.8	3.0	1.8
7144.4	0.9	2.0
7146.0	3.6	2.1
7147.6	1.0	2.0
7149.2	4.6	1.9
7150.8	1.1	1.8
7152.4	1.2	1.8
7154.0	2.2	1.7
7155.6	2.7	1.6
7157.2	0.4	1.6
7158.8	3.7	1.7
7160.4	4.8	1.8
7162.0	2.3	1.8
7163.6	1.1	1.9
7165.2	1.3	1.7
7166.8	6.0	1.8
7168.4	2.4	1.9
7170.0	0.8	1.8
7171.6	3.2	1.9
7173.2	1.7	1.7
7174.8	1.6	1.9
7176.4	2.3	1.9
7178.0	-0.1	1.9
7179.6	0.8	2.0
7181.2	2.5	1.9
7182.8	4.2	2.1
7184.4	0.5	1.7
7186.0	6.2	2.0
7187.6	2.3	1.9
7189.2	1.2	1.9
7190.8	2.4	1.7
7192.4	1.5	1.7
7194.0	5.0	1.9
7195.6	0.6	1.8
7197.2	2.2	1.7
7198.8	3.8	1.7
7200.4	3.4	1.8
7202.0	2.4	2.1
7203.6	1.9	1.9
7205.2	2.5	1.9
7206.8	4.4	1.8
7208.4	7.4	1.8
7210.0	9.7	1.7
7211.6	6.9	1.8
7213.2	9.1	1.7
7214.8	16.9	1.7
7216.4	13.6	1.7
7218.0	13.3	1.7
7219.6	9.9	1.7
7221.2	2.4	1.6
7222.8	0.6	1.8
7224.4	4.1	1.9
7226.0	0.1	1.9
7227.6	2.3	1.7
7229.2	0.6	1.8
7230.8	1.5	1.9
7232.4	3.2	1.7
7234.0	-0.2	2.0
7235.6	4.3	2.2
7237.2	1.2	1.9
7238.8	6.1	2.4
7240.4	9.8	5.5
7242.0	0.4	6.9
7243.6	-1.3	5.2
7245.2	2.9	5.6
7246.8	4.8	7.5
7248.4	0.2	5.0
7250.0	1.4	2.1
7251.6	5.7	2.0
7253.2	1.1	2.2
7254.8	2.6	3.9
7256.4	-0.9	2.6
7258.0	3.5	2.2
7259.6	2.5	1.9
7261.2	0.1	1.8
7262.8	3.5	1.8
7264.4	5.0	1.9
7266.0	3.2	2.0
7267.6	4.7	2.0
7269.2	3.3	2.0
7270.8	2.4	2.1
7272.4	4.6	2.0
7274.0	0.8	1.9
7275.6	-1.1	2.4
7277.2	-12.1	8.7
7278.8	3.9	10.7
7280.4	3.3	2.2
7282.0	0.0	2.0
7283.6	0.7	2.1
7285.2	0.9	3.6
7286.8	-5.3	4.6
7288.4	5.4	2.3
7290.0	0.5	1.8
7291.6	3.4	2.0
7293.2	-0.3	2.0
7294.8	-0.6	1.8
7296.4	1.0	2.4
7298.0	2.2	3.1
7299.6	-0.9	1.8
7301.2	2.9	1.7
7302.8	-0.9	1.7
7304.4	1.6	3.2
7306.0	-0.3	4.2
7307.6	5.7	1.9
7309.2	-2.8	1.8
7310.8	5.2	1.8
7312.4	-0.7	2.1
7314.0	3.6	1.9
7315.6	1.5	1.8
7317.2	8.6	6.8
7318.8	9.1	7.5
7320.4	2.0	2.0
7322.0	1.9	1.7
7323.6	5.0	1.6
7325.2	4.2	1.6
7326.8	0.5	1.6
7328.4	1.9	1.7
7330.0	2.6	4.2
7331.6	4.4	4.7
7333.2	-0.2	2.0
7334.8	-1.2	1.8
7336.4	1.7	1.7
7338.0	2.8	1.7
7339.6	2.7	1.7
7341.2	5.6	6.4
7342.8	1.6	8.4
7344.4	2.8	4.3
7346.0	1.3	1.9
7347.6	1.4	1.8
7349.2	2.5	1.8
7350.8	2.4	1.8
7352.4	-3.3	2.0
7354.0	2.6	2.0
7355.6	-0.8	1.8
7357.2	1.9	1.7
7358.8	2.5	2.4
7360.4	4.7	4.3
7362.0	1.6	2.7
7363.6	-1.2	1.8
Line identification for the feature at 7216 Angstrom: [O II]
